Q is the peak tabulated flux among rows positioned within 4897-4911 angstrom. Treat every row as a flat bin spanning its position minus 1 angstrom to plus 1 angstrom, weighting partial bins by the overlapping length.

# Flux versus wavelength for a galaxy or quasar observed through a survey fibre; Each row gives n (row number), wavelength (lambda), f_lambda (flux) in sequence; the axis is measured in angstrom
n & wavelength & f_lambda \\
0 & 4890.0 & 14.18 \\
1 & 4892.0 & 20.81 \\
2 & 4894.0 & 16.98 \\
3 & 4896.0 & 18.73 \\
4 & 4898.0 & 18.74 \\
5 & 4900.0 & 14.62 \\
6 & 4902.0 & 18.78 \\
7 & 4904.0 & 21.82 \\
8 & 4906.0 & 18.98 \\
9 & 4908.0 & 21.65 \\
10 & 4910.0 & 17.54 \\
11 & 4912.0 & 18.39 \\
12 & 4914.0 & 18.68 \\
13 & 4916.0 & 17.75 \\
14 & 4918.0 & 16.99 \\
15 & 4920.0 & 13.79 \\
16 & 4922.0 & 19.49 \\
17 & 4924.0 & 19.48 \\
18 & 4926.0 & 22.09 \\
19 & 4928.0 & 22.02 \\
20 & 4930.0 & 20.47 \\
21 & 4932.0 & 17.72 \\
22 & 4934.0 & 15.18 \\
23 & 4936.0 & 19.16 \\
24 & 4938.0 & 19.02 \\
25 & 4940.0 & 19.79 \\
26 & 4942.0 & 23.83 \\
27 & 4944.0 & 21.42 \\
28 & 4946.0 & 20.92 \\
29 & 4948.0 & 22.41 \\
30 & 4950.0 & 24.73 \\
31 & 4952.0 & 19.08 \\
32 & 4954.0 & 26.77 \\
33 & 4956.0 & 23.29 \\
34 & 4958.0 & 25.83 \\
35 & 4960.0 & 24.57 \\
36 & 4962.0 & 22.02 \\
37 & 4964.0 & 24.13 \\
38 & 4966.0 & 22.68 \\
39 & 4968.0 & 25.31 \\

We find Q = 21.82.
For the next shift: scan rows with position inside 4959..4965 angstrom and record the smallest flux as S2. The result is 22.02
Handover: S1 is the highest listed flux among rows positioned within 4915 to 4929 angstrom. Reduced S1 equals 22.09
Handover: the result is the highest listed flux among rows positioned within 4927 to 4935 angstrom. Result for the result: 22.02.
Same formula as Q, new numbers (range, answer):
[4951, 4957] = 26.77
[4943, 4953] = 24.73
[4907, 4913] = 21.65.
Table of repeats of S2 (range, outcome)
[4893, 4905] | 14.62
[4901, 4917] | 17.54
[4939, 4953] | 19.08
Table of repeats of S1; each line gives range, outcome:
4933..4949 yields 23.83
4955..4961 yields 25.83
